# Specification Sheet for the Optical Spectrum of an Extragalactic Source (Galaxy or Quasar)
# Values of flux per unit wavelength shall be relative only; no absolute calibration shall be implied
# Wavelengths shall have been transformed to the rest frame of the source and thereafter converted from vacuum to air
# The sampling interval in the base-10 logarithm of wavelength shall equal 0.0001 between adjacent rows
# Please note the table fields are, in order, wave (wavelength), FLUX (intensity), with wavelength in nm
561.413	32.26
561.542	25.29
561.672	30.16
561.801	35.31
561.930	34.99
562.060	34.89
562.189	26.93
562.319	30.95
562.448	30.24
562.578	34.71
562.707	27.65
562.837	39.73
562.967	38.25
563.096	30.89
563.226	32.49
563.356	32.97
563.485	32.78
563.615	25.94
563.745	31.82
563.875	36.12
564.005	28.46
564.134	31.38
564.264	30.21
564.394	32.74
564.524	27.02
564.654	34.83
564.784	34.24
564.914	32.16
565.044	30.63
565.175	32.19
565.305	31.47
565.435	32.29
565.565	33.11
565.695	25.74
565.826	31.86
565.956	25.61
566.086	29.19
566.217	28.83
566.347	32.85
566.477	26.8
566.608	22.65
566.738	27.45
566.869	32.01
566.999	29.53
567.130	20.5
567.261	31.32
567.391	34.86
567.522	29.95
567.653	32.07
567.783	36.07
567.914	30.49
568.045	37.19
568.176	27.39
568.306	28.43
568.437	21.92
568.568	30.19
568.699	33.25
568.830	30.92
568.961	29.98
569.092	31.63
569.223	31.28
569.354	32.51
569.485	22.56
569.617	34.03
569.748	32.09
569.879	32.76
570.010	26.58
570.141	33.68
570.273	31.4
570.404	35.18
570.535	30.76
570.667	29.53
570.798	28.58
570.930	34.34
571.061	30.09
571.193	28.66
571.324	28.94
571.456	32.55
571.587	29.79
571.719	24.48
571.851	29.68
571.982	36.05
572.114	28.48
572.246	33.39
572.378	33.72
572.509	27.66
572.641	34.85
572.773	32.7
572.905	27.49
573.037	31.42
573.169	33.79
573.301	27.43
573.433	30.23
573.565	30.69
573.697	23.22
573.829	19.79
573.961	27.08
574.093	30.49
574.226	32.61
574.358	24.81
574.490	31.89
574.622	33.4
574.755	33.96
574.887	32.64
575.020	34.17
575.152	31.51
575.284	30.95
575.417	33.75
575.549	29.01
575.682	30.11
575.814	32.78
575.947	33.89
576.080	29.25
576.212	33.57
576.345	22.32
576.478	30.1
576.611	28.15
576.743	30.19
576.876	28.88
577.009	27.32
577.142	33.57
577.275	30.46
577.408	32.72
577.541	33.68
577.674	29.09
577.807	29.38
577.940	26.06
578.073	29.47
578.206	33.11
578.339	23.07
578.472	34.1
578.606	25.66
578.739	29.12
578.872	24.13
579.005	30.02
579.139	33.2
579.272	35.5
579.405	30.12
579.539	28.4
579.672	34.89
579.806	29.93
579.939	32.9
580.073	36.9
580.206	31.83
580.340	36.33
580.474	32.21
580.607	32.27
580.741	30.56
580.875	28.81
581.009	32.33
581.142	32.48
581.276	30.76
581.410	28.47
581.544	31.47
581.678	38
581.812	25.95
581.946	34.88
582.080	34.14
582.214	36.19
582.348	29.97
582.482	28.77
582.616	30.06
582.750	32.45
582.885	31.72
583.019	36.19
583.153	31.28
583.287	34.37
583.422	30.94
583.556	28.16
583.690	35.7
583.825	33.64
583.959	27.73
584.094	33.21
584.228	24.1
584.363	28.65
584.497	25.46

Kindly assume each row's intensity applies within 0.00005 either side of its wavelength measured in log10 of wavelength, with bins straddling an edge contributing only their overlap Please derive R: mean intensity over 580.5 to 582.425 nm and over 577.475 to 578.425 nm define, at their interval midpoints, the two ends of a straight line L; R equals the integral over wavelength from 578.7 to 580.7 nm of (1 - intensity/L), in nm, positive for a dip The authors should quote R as -0.09 nm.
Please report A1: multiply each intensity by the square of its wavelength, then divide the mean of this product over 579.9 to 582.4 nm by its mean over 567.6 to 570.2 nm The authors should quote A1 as 1.10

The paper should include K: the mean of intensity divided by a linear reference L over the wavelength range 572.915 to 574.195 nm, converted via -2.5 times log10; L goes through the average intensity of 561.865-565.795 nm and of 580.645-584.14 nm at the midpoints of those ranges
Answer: 0.13 mag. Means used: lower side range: 31.9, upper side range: 31.8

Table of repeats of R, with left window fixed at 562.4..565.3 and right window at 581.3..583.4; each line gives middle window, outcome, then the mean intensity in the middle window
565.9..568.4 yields 0.20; 29.6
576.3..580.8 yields 0.24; 30.5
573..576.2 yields 0.17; 30.4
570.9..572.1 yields 0.07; 30.3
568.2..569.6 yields 0.12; 29.4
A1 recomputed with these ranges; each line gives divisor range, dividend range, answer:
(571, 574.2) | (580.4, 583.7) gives 1.11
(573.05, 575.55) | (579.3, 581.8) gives 1.09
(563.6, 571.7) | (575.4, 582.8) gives 1.06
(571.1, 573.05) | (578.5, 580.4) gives 1.05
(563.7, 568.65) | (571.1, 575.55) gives 1.03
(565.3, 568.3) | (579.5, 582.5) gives 1.13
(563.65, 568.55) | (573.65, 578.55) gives 1.03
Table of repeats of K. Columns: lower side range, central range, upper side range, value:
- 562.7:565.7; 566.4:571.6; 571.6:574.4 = 0.015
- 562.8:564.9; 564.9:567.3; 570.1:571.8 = 0.094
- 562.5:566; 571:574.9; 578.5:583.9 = 0.061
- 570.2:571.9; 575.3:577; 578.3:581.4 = 0.025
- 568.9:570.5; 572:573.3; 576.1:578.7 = -0.033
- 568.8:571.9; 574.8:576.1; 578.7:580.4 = -0.024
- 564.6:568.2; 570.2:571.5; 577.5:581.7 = -0.011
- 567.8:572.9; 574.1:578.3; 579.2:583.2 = 0.030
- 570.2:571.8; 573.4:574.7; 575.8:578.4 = 0.061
